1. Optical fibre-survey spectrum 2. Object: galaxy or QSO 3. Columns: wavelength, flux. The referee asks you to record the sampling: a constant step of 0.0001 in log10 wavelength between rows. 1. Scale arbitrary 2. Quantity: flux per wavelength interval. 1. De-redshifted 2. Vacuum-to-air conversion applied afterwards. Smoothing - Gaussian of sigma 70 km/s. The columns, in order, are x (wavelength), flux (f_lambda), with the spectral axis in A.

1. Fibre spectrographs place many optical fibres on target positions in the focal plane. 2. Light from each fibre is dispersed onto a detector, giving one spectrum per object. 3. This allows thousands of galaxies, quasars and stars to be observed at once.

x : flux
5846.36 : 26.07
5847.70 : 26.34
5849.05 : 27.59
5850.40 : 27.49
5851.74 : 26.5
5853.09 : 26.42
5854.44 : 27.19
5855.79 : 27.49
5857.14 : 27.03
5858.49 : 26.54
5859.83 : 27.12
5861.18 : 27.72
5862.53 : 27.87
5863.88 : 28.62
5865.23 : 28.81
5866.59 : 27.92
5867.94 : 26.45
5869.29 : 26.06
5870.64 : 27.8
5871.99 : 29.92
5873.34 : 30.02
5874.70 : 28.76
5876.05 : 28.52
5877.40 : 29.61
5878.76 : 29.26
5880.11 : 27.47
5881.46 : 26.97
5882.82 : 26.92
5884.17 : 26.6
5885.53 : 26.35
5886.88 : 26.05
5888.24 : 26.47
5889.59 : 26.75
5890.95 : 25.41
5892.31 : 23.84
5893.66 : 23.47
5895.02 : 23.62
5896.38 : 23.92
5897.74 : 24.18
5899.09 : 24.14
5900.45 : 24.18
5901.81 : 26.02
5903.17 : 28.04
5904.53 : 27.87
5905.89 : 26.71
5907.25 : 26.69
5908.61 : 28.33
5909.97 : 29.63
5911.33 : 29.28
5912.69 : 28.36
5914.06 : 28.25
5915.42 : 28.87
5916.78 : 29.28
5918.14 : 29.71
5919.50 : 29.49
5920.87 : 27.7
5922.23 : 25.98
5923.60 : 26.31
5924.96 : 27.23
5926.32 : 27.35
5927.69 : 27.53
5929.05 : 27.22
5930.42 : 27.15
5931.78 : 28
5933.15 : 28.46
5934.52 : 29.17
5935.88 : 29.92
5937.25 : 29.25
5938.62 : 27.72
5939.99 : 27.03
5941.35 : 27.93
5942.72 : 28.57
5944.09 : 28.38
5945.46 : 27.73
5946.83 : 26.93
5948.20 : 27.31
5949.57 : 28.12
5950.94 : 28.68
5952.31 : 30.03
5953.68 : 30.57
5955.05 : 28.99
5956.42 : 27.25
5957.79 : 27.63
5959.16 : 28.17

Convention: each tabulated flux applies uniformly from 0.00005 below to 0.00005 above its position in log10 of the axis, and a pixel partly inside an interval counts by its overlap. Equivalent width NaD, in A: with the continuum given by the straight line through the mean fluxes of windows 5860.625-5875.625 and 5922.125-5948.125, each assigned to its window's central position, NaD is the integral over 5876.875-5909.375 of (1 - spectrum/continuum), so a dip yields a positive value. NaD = 2.1 A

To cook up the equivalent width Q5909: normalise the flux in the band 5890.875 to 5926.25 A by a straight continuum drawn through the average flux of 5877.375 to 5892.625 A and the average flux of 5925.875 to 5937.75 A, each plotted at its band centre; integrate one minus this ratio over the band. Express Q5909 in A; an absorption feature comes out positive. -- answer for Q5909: 0.9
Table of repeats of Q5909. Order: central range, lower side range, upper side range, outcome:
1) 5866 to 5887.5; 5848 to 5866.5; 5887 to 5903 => -1.4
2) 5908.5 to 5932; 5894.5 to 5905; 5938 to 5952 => -1.5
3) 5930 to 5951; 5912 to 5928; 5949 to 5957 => 0.3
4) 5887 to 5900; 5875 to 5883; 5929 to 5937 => 1.7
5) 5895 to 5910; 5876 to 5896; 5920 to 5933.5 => 0.4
